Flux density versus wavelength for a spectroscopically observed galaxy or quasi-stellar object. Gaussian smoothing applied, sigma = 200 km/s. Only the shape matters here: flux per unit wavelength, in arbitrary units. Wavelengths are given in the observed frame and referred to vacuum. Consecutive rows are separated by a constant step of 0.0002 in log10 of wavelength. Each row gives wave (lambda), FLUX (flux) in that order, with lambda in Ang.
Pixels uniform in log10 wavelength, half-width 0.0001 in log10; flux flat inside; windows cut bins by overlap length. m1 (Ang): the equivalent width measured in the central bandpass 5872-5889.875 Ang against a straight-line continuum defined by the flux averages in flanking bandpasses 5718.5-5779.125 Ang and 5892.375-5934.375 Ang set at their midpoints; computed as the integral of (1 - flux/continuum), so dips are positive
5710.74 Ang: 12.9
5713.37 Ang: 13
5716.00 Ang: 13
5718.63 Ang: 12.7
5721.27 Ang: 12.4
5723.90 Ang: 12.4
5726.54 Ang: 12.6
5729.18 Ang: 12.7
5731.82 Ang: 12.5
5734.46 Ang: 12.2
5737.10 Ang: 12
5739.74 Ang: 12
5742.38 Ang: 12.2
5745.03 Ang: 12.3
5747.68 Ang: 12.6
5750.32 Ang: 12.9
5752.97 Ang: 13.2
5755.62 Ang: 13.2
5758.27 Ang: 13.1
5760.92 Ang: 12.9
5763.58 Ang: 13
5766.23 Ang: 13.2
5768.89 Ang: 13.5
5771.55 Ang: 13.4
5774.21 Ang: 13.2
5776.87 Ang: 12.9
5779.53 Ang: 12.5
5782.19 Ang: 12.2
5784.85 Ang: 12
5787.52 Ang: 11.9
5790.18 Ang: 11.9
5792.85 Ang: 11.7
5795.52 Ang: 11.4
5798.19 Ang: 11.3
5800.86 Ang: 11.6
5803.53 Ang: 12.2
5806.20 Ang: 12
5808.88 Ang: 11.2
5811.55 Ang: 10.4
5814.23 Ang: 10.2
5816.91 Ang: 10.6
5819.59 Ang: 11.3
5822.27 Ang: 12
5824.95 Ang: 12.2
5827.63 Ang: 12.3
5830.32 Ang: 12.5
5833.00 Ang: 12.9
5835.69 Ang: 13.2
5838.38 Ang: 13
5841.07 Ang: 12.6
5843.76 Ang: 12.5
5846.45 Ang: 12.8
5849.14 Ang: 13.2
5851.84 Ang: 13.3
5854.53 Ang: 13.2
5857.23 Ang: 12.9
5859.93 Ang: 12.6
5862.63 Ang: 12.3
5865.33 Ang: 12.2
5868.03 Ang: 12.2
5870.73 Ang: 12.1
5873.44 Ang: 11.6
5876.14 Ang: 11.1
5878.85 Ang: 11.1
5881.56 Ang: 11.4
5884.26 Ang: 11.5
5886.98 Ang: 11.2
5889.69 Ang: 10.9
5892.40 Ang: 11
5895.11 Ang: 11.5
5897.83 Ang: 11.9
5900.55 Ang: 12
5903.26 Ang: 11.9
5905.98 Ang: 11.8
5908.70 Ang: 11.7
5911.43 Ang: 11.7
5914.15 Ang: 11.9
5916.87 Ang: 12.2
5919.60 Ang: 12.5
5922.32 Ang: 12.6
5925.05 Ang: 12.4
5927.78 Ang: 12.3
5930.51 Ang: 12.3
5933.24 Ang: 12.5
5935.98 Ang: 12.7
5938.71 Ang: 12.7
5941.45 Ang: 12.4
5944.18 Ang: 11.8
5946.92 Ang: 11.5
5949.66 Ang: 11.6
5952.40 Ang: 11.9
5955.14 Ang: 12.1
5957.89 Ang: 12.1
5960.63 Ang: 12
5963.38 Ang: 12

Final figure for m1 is 1.3 Ang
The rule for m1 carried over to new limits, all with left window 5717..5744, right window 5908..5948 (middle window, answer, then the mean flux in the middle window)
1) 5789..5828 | 2.7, 11.5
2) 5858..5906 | 2.2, 11.7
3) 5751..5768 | -1.0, 13.1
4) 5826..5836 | -0.3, 12.7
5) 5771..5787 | -0.4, 12.6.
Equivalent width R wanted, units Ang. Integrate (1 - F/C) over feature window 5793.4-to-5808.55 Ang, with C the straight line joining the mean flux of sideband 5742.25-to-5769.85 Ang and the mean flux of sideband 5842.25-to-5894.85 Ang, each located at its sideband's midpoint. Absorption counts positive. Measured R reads 1.1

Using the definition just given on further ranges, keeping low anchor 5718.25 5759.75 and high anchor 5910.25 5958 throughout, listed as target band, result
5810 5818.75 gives 1.4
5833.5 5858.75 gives -1.2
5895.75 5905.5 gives 0.3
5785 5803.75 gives 1.1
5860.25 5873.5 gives 0.2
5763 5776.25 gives -0.8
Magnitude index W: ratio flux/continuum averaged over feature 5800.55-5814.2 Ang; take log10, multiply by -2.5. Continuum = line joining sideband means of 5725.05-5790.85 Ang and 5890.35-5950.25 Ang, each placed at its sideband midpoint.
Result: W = 0.10 mag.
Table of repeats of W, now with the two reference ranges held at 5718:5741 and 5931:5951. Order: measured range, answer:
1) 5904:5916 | 0.04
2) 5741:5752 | -0.01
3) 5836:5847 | -0.04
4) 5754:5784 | -0.06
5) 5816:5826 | 0.07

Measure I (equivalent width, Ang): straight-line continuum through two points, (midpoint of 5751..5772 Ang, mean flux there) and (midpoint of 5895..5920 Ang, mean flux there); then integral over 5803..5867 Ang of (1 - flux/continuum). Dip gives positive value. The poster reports 1.5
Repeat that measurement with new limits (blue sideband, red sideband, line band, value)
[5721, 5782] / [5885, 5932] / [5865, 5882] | 0.6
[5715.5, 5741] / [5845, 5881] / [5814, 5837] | 0.7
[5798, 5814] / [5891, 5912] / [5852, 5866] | -1.4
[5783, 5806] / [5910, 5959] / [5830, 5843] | -1.0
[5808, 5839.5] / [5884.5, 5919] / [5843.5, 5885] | -1.8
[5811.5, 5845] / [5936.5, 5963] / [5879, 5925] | 1.1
